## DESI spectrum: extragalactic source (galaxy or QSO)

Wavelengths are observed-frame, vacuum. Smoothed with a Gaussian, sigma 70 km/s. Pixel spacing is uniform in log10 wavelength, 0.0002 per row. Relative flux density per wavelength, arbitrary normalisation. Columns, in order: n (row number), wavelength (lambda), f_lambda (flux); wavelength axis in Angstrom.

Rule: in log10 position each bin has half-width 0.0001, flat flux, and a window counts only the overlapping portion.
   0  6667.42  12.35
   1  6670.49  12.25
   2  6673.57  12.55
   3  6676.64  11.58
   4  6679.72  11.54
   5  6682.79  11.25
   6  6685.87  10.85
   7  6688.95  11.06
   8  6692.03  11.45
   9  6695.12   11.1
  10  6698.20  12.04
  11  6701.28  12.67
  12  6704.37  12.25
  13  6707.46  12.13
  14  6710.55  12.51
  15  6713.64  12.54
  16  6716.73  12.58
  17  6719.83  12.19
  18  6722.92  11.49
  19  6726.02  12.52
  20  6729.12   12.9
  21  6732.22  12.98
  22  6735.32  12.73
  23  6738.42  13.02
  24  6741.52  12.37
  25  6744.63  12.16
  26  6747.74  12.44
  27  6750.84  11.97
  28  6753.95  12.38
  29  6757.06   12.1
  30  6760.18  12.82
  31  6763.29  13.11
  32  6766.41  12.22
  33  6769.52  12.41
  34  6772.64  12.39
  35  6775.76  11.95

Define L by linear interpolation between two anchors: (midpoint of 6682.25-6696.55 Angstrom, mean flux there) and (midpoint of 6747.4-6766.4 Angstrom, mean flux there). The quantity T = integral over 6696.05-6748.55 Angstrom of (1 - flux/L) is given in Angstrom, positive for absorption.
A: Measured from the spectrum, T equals -2.9 Angstrom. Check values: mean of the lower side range 11.1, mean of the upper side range 12.5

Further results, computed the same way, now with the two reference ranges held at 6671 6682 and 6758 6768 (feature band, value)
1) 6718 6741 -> -0.3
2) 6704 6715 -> -0.2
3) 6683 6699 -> 1.0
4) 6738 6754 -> 0.2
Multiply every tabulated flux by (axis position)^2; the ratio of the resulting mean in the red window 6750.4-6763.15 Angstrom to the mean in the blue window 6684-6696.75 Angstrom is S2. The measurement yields 1.1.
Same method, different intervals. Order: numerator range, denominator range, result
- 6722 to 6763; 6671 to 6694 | 1.11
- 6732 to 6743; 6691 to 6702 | 1.10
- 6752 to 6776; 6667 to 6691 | 1.10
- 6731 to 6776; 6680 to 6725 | 1.07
